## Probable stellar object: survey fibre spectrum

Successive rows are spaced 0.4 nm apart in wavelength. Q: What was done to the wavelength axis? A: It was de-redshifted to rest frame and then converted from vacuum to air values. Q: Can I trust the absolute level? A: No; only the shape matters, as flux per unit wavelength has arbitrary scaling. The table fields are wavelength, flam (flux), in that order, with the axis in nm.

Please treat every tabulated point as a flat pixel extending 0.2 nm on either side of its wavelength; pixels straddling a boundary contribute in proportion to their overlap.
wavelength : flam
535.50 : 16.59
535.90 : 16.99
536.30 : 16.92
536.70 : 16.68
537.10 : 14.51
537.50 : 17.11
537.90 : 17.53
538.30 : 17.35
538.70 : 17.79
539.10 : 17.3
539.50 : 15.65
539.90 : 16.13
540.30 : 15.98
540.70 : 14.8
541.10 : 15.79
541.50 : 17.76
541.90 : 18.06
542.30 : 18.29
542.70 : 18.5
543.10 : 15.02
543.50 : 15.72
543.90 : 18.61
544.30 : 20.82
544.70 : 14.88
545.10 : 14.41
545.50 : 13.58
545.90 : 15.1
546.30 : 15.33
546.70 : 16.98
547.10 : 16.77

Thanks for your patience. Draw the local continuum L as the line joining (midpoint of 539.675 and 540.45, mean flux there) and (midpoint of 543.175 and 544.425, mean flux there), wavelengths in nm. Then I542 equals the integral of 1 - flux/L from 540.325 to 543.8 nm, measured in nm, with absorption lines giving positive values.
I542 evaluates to 0.06 nm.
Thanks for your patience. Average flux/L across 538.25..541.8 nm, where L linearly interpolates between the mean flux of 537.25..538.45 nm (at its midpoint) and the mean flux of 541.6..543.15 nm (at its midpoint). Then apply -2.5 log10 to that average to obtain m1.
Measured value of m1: 0.06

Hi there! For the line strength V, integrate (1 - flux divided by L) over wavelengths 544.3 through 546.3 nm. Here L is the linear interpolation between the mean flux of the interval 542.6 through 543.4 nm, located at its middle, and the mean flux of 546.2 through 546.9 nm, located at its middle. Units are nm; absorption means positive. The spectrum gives 0.14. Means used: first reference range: 16.4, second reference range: 16.3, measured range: 15.2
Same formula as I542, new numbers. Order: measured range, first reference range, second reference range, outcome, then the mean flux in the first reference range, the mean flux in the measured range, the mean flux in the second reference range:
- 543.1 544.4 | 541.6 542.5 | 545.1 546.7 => -0.08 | 18.1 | 17.7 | 14.9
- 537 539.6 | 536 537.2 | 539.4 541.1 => -0.15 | 16.2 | 16.9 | 15.7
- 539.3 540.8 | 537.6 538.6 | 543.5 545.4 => 0.14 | 17.4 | 15.7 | 16.8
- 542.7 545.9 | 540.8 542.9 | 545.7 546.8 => 0.06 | 17.5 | 16.2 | 15.7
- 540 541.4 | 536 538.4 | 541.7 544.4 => 0.13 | 16.7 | 15.7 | 17.8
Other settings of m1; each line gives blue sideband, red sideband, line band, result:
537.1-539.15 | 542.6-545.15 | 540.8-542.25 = -0.01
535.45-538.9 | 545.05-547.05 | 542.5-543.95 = -0.07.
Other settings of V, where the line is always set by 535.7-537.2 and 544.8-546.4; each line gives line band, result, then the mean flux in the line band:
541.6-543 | -0.26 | 18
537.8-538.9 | -0.11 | 17.6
